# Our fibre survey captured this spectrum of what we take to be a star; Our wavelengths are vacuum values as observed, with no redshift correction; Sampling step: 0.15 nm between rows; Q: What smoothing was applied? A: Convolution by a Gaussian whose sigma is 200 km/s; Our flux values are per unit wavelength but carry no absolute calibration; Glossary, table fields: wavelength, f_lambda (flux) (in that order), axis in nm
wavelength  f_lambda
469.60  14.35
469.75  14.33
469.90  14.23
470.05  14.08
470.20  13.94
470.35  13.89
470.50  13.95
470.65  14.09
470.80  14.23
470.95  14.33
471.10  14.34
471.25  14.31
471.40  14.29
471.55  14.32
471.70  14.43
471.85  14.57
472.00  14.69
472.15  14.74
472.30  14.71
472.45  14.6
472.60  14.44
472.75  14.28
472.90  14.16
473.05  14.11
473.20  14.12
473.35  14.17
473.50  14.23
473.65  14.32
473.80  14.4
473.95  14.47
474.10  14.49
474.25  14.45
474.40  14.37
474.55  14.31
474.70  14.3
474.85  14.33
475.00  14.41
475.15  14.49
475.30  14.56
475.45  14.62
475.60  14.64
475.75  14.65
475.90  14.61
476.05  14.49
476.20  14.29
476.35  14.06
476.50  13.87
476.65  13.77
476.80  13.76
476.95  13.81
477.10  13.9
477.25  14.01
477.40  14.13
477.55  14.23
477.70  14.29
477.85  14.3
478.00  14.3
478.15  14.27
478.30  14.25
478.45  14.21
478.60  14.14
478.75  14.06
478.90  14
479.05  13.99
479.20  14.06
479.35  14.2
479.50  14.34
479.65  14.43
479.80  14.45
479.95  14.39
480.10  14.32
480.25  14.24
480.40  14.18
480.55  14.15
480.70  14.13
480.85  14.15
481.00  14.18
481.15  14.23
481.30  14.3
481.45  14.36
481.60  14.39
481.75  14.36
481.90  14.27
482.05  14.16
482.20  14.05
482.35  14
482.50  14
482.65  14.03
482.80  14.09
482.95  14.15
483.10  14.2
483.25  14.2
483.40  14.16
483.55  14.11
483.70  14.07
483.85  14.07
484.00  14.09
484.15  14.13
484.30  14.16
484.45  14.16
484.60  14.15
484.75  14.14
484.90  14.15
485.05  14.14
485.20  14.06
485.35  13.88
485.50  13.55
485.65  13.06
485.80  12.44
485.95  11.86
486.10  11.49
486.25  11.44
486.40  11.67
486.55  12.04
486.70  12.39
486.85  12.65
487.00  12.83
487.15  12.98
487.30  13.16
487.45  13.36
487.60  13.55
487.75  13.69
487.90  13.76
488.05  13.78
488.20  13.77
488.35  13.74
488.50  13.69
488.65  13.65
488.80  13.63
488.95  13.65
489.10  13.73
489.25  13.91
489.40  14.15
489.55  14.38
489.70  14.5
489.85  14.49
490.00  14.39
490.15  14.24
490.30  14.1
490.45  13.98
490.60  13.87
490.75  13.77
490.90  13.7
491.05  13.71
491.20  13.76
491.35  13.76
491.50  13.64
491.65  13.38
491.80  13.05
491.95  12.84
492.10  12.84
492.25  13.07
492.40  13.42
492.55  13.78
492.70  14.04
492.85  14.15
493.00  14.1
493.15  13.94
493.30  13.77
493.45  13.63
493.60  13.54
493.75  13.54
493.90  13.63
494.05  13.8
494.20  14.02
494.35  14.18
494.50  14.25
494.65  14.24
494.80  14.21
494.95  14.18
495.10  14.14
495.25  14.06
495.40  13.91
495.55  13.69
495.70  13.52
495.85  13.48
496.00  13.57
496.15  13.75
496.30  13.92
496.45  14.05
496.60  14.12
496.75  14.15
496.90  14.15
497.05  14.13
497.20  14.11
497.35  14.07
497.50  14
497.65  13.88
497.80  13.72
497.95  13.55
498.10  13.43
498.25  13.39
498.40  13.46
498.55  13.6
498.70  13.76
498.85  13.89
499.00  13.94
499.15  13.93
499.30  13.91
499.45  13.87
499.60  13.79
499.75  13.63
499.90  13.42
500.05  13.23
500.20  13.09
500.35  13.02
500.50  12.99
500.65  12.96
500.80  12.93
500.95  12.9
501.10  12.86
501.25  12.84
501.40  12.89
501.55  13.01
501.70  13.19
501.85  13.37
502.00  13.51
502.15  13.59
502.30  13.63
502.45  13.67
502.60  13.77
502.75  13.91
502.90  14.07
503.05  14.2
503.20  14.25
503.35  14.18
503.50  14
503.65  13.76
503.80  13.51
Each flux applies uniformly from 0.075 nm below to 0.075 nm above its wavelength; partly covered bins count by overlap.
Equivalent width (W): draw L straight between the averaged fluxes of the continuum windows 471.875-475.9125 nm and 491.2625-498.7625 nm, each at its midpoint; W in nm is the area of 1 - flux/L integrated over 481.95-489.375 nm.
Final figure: 0.27 nm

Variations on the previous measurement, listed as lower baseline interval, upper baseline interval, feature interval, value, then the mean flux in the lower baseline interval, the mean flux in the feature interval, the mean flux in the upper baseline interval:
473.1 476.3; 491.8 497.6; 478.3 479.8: 0.01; 14.4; 14.2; 13.8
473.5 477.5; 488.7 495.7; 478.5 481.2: -0.01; 14.3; 14.2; 13.8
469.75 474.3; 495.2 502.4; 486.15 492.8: 0.16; 14.3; 13.5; 13.6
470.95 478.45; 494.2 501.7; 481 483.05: -0.01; 14.3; 14.2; 13.7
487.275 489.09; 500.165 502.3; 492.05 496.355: -0.14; 13.6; 13.8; 13.1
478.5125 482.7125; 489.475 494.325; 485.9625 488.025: 0.19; 14.2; 12.7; 13.8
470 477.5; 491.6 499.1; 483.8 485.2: -0.01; 14.3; 14.1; 13.8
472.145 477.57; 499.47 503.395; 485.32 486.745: 0.16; 14.3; 12.3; 13.4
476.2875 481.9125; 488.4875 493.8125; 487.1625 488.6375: 0.03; 14.2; 13.6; 13.8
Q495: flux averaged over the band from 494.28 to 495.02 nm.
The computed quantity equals 14.2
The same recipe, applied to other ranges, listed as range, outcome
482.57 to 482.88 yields 14.1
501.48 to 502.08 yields 13.3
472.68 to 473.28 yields 14.2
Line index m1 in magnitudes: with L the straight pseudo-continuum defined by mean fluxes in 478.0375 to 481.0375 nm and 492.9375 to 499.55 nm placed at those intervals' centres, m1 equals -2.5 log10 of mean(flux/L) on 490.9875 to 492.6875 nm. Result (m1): 0.04 mag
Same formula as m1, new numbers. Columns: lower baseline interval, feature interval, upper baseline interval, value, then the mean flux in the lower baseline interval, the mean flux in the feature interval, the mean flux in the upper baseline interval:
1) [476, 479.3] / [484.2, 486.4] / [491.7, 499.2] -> 0.05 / 14.1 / 13.3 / 13.8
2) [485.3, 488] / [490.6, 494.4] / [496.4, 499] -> -0.02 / 12.8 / 13.6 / 13.9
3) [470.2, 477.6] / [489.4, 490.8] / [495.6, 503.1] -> -0.03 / 14.3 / 14.2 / 13.6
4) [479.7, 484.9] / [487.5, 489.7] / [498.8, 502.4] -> 0.01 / 14.2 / 13.8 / 13.3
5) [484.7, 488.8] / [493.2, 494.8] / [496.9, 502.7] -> -0.04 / 13.1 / 13.9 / 13.5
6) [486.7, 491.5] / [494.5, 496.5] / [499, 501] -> -0.03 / 13.7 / 13.9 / 13.4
